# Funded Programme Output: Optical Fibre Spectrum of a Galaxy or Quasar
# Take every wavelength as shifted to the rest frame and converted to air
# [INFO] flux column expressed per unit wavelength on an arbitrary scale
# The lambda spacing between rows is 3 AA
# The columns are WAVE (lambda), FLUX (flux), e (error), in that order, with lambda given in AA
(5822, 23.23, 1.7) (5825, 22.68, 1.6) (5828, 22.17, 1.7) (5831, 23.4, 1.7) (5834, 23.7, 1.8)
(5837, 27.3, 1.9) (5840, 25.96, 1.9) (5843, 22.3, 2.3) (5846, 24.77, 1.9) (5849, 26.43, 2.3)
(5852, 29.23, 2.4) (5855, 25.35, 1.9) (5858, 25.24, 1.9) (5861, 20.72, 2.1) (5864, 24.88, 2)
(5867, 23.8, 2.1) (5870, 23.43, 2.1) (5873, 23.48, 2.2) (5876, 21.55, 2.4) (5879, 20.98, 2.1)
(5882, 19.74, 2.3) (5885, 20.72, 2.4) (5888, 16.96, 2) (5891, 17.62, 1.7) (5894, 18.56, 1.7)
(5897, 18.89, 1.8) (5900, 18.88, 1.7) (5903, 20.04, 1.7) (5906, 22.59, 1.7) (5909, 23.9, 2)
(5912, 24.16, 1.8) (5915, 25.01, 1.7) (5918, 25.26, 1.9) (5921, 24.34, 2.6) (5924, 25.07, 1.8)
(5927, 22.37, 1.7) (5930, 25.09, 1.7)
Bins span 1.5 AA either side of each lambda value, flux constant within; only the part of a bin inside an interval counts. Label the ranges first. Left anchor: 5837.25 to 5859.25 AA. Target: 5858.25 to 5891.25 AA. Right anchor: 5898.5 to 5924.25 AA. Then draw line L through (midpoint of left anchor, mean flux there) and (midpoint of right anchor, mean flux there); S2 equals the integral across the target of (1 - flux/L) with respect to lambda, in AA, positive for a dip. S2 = 4.2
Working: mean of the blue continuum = 25.7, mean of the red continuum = 23.2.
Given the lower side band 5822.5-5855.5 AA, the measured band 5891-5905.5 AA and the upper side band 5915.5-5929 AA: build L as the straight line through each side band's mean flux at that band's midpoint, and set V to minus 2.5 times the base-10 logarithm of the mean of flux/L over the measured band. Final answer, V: 0.26 mag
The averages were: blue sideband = 24.8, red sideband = 24.3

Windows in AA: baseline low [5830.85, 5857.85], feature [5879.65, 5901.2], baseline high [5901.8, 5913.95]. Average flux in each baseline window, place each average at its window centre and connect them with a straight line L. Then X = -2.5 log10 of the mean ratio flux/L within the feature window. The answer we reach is 0.24 mag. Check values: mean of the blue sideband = 25.5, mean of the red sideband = 22.8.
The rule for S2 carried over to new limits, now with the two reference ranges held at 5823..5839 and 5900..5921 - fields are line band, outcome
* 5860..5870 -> 0.1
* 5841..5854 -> -1.1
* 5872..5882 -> 0.8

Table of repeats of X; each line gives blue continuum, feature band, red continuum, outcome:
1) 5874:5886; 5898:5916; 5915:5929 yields 0.04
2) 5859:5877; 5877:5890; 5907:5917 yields 0.20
